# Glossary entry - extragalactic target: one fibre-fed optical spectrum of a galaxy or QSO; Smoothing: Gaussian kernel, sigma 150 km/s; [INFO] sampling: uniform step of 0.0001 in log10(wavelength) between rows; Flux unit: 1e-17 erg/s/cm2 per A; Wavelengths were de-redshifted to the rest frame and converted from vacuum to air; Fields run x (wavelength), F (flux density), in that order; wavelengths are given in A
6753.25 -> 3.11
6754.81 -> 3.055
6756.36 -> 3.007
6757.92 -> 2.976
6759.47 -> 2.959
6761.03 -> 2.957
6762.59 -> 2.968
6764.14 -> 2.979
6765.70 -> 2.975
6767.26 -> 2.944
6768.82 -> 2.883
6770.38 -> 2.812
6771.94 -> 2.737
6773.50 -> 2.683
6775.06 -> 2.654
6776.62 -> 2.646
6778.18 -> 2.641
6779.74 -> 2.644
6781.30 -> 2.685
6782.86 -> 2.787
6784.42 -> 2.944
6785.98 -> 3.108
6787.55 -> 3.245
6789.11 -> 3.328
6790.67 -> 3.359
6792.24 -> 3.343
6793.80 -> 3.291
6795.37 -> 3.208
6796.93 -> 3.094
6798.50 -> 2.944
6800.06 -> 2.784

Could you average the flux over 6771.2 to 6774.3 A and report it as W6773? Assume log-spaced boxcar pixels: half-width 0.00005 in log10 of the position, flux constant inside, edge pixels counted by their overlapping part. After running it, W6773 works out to 2.71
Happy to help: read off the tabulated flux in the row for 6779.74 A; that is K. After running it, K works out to 2.644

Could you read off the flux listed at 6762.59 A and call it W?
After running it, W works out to 2.968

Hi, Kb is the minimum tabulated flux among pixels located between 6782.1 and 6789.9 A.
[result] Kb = 2.787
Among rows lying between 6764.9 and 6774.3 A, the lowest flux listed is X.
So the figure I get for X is 2.683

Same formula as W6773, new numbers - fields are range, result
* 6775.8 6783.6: 2.68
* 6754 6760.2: 3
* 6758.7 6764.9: 2.97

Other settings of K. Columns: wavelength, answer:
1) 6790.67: 3.359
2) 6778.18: 2.641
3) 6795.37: 3.208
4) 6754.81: 3.055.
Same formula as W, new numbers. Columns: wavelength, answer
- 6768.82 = 2.883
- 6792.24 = 3.343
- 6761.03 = 2.957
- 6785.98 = 3.108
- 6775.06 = 2.654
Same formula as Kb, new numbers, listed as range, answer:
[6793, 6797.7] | 3.094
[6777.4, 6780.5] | 2.641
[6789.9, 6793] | 3.343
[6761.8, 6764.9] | 2.968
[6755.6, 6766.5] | 2.957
